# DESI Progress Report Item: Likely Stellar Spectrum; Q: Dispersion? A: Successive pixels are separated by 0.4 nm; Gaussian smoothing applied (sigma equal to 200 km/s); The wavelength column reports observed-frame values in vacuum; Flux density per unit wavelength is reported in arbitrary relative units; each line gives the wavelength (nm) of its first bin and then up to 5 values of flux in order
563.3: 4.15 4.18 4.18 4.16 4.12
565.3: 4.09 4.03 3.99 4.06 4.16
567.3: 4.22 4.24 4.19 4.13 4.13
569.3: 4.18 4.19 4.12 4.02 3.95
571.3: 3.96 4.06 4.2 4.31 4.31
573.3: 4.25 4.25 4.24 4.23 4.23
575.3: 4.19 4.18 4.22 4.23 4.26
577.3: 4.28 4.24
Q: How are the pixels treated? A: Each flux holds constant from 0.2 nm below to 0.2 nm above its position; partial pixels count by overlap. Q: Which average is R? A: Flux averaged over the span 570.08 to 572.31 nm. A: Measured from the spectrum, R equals 4.05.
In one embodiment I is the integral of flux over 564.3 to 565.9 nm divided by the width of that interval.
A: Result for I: 4.1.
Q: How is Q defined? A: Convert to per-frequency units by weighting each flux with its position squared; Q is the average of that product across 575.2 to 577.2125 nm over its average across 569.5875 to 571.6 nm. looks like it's 1.06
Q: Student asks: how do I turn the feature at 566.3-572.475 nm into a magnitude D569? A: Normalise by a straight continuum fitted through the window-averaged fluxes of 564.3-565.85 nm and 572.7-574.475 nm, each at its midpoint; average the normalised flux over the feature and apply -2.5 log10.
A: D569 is 0.01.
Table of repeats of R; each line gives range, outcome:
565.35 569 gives 4.13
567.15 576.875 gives 4.18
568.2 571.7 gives 4.09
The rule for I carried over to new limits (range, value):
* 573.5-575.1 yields 4.24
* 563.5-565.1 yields 4.16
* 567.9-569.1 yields 4.15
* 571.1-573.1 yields 4.17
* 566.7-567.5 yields 4.19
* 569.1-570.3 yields 4.16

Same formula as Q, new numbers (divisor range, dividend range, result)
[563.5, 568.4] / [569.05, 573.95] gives 1.02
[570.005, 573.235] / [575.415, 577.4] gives 1.04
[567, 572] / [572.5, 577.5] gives 1.05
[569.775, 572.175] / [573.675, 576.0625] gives 1.06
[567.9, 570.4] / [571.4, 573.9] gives 1.03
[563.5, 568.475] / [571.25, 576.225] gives 1.05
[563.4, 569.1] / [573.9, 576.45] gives 1.05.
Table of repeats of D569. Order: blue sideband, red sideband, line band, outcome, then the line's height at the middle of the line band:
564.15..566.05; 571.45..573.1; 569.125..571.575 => 0.030 mag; 4.18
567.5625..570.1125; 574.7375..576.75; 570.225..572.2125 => 0.040 mag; 4.18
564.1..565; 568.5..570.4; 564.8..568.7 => 0.007 mag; 4.15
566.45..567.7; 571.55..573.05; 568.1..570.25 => 0.010 mag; 4.19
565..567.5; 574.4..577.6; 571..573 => 0.006 mag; 4.17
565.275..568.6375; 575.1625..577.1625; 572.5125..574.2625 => -0.020 mag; 4.19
